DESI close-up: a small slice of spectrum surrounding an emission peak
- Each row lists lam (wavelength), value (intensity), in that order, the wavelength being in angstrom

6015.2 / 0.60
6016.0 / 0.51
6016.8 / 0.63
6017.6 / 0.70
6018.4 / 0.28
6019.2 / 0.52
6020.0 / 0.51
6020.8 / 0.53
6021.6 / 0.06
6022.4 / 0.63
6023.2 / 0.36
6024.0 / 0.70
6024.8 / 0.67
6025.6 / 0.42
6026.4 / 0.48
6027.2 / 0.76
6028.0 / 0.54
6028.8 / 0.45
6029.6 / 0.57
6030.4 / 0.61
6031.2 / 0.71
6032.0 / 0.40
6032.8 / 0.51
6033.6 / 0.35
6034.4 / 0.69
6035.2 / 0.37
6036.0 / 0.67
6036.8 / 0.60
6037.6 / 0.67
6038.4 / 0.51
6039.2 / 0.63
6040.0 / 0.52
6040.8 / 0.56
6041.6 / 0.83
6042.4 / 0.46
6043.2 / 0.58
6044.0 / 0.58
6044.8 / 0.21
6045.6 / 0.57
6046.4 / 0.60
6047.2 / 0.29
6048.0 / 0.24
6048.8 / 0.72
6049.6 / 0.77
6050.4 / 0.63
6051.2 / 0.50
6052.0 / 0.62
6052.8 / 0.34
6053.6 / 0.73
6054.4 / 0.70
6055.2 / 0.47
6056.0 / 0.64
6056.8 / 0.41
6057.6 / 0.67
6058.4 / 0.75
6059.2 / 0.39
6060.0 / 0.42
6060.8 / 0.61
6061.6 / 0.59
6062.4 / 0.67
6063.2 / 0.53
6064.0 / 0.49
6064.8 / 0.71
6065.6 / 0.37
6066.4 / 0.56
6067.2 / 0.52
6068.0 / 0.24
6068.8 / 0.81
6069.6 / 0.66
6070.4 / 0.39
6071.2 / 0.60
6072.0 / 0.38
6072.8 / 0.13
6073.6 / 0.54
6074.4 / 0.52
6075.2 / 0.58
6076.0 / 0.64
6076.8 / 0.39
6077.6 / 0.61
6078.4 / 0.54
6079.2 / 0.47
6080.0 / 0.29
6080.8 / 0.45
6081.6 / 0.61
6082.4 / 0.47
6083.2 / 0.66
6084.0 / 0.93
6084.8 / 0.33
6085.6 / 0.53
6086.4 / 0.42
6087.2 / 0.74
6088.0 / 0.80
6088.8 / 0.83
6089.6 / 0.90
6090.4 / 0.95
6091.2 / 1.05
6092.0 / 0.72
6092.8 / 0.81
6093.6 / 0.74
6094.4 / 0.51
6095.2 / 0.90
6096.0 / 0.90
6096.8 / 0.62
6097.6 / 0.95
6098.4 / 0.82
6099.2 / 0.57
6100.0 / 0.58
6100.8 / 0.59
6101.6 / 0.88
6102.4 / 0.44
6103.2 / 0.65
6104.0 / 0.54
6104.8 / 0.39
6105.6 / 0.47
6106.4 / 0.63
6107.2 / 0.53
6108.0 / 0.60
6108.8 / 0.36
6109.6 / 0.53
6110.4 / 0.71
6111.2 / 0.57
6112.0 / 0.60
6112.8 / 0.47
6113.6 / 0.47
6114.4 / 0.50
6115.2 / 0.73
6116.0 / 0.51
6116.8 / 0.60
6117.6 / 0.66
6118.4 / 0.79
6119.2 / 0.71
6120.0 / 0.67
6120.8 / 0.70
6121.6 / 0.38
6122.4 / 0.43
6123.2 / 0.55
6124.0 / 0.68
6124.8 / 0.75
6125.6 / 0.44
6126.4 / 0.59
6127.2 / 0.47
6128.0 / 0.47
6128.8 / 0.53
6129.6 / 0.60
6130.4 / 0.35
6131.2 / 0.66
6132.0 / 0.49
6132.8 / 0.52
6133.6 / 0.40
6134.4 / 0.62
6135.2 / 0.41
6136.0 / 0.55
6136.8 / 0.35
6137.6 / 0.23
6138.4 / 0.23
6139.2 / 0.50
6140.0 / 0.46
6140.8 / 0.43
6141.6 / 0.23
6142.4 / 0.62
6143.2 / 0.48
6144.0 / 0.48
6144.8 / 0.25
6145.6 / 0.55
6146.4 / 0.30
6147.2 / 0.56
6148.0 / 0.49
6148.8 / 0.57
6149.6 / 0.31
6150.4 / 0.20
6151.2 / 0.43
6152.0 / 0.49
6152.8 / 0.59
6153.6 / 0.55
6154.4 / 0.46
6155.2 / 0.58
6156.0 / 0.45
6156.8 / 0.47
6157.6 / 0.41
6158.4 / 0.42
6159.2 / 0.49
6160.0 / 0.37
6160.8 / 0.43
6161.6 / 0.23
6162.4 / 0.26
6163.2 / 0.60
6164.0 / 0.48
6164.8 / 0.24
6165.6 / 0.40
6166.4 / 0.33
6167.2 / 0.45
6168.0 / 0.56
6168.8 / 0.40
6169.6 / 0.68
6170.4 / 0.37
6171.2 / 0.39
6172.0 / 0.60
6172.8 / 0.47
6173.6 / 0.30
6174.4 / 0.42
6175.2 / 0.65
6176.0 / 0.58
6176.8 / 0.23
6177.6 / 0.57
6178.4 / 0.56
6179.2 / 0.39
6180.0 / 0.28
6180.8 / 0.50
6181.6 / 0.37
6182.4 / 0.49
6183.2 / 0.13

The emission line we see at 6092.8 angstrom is C III]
